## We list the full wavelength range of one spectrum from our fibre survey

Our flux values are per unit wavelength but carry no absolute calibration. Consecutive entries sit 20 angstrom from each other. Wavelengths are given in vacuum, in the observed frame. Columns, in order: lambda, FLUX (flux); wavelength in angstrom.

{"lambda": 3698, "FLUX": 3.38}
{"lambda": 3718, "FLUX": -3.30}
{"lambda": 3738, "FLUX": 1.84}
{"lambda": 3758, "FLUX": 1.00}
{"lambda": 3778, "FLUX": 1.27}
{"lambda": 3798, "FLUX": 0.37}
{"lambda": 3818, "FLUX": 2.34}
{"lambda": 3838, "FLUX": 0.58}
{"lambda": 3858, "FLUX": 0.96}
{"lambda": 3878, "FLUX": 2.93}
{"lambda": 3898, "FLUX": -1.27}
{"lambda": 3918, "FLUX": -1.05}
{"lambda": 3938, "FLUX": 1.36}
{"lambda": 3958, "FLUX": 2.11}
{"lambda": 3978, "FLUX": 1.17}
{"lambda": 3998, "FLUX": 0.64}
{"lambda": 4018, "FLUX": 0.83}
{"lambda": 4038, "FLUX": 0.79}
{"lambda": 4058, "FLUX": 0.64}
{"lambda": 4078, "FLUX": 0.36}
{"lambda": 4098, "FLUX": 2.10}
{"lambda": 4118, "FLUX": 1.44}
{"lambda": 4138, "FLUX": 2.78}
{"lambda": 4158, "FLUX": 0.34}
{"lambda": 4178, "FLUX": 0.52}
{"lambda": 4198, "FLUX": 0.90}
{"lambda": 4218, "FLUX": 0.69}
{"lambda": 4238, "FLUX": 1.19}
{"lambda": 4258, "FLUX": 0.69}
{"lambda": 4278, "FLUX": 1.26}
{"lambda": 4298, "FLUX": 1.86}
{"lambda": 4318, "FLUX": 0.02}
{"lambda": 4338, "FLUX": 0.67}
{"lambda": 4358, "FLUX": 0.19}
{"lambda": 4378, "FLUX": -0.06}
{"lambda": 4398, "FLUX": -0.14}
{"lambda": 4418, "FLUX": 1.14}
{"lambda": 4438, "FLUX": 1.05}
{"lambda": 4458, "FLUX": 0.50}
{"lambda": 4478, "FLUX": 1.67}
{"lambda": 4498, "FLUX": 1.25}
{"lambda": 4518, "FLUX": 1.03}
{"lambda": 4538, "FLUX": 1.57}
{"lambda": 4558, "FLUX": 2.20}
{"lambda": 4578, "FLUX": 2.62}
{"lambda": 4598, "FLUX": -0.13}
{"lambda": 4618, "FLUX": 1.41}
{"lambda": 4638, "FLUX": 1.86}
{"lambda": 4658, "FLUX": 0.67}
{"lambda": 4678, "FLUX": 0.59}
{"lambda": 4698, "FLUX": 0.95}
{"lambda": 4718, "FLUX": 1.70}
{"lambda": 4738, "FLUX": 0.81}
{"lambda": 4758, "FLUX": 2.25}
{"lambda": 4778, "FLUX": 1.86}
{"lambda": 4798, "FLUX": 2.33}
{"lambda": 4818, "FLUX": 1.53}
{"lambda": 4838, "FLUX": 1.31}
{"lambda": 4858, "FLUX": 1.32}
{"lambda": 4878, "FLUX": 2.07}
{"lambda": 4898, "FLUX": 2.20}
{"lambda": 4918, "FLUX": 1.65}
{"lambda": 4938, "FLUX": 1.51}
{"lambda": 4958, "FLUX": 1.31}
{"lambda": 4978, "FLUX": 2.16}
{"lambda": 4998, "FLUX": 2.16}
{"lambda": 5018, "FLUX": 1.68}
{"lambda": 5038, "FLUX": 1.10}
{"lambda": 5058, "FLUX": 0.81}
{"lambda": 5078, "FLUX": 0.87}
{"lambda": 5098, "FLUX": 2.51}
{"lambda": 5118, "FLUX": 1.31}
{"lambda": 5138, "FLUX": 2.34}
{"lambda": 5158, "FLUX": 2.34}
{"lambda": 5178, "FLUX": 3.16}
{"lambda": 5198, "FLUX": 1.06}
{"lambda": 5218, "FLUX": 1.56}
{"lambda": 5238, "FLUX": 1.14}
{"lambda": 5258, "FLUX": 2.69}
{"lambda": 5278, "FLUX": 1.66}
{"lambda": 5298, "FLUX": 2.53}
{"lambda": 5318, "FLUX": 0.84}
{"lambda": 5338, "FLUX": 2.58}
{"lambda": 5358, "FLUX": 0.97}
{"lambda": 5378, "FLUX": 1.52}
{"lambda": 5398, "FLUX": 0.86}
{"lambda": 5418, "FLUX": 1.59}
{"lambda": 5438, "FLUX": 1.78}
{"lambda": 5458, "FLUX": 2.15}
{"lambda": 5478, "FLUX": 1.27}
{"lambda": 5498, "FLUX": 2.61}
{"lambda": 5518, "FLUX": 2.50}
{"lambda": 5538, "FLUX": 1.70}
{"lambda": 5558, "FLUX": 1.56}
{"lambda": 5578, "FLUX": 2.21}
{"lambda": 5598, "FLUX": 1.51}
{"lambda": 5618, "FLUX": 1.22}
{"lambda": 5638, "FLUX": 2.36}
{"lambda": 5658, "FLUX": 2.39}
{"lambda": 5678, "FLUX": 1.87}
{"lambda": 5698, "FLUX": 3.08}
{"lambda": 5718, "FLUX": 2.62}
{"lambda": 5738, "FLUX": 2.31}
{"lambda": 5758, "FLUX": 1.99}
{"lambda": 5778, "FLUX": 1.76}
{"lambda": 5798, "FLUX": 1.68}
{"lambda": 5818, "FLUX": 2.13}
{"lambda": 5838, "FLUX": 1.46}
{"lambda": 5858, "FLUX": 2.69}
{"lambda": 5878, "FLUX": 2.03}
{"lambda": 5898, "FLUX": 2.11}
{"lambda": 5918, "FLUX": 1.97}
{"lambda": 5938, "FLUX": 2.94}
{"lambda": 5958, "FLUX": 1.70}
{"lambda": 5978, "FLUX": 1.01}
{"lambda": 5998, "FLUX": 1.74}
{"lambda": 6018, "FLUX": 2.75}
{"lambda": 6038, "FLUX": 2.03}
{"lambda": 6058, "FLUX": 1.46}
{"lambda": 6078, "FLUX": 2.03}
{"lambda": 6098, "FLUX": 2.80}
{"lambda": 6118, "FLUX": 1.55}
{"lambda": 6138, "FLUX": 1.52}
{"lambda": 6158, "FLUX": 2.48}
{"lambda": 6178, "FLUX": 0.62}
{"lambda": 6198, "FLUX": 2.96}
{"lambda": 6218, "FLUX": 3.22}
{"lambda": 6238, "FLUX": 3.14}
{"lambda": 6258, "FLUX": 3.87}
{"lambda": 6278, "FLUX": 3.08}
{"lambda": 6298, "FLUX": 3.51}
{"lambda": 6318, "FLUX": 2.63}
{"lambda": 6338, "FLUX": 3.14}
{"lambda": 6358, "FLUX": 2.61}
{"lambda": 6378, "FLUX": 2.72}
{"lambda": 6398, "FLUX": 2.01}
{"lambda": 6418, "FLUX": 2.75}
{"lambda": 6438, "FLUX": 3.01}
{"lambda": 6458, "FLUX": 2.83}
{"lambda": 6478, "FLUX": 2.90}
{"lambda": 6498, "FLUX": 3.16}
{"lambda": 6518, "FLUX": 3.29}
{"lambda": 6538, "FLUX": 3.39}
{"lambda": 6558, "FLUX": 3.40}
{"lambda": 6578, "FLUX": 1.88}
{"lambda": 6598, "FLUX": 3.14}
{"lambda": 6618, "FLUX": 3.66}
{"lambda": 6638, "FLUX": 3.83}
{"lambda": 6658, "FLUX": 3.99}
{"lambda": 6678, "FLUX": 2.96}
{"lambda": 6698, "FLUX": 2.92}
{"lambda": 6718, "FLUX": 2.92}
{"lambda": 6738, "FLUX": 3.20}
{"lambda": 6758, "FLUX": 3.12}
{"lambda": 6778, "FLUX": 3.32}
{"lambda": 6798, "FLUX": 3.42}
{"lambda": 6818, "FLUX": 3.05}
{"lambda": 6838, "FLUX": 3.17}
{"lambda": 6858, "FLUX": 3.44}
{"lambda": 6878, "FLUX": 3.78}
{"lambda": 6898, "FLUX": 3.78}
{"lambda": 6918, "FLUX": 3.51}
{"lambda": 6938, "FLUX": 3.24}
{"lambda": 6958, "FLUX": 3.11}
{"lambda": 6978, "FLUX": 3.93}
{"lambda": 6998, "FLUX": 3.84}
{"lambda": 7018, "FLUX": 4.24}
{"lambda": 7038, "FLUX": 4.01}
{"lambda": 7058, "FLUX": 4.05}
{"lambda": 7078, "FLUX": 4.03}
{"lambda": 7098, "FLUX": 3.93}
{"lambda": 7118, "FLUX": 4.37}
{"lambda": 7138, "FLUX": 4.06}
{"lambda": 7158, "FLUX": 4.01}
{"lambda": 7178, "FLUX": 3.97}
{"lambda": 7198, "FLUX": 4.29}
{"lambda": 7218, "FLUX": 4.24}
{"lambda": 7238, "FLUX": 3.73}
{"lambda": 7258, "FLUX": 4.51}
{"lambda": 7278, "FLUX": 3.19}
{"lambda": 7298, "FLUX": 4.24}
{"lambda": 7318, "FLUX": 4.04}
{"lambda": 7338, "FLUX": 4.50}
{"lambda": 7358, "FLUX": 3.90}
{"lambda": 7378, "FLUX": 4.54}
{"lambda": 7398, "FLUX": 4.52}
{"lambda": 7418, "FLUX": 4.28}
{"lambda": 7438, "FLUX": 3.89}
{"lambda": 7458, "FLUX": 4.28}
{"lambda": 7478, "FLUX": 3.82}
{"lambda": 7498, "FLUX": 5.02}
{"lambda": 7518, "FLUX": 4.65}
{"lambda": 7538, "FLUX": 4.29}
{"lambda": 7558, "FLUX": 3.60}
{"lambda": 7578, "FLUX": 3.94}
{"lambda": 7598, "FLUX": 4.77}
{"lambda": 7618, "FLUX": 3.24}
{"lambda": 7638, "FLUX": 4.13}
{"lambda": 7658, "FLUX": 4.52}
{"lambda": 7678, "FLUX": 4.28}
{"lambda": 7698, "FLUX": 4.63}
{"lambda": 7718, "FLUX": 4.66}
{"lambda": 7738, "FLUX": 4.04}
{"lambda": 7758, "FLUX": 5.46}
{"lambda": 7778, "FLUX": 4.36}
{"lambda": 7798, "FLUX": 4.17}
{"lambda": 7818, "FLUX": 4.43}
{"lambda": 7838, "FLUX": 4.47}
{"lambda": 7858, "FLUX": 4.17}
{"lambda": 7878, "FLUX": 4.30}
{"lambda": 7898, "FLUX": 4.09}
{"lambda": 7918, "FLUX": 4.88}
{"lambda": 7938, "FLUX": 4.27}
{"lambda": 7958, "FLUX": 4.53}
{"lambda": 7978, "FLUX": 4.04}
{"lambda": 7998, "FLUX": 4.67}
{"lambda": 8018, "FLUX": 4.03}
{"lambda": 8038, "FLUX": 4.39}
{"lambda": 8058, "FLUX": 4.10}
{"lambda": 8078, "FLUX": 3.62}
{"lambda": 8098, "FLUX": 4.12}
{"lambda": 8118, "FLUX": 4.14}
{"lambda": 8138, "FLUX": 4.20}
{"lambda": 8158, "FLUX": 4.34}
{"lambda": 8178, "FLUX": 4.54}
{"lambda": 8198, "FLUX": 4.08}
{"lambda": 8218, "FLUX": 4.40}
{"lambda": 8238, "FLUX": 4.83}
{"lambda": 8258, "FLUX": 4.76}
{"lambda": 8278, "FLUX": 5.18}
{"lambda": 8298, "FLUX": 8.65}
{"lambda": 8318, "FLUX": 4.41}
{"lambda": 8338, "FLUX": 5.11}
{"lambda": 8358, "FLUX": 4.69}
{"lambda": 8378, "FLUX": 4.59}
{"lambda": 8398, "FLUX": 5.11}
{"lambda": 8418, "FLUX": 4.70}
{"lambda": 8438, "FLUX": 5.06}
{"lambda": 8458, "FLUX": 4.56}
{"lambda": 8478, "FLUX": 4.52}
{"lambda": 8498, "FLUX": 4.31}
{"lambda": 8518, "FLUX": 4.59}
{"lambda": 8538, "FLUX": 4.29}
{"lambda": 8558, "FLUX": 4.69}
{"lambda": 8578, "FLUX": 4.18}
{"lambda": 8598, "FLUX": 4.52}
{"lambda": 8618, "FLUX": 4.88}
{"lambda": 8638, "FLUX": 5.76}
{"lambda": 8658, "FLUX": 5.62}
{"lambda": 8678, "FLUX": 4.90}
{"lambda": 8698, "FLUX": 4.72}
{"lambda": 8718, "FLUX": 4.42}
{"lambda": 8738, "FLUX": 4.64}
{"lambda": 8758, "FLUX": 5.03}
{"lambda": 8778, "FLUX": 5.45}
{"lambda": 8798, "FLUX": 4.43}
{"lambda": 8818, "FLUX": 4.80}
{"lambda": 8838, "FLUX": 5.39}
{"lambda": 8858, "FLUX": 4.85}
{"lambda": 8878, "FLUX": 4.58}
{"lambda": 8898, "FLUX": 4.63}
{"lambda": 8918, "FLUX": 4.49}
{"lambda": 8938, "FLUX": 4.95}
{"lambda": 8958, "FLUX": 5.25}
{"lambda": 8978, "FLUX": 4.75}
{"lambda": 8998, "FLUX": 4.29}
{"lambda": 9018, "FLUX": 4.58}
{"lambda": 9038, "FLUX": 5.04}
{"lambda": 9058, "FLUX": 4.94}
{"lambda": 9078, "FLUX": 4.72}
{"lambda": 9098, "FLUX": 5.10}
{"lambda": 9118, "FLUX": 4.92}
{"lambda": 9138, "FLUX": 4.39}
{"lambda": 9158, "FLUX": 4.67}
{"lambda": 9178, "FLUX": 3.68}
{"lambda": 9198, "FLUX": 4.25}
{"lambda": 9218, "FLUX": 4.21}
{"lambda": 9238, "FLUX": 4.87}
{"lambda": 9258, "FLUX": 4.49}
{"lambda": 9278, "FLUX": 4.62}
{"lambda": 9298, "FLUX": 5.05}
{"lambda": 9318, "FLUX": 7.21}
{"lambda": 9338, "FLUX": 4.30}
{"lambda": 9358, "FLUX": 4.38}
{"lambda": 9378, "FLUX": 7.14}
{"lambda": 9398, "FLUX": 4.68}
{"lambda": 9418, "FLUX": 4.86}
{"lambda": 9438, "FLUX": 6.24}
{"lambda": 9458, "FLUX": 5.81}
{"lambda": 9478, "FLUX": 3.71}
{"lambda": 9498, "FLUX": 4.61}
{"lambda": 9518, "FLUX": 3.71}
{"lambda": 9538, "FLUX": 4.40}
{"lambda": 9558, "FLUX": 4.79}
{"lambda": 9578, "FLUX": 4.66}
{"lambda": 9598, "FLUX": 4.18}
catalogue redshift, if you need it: 0.557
